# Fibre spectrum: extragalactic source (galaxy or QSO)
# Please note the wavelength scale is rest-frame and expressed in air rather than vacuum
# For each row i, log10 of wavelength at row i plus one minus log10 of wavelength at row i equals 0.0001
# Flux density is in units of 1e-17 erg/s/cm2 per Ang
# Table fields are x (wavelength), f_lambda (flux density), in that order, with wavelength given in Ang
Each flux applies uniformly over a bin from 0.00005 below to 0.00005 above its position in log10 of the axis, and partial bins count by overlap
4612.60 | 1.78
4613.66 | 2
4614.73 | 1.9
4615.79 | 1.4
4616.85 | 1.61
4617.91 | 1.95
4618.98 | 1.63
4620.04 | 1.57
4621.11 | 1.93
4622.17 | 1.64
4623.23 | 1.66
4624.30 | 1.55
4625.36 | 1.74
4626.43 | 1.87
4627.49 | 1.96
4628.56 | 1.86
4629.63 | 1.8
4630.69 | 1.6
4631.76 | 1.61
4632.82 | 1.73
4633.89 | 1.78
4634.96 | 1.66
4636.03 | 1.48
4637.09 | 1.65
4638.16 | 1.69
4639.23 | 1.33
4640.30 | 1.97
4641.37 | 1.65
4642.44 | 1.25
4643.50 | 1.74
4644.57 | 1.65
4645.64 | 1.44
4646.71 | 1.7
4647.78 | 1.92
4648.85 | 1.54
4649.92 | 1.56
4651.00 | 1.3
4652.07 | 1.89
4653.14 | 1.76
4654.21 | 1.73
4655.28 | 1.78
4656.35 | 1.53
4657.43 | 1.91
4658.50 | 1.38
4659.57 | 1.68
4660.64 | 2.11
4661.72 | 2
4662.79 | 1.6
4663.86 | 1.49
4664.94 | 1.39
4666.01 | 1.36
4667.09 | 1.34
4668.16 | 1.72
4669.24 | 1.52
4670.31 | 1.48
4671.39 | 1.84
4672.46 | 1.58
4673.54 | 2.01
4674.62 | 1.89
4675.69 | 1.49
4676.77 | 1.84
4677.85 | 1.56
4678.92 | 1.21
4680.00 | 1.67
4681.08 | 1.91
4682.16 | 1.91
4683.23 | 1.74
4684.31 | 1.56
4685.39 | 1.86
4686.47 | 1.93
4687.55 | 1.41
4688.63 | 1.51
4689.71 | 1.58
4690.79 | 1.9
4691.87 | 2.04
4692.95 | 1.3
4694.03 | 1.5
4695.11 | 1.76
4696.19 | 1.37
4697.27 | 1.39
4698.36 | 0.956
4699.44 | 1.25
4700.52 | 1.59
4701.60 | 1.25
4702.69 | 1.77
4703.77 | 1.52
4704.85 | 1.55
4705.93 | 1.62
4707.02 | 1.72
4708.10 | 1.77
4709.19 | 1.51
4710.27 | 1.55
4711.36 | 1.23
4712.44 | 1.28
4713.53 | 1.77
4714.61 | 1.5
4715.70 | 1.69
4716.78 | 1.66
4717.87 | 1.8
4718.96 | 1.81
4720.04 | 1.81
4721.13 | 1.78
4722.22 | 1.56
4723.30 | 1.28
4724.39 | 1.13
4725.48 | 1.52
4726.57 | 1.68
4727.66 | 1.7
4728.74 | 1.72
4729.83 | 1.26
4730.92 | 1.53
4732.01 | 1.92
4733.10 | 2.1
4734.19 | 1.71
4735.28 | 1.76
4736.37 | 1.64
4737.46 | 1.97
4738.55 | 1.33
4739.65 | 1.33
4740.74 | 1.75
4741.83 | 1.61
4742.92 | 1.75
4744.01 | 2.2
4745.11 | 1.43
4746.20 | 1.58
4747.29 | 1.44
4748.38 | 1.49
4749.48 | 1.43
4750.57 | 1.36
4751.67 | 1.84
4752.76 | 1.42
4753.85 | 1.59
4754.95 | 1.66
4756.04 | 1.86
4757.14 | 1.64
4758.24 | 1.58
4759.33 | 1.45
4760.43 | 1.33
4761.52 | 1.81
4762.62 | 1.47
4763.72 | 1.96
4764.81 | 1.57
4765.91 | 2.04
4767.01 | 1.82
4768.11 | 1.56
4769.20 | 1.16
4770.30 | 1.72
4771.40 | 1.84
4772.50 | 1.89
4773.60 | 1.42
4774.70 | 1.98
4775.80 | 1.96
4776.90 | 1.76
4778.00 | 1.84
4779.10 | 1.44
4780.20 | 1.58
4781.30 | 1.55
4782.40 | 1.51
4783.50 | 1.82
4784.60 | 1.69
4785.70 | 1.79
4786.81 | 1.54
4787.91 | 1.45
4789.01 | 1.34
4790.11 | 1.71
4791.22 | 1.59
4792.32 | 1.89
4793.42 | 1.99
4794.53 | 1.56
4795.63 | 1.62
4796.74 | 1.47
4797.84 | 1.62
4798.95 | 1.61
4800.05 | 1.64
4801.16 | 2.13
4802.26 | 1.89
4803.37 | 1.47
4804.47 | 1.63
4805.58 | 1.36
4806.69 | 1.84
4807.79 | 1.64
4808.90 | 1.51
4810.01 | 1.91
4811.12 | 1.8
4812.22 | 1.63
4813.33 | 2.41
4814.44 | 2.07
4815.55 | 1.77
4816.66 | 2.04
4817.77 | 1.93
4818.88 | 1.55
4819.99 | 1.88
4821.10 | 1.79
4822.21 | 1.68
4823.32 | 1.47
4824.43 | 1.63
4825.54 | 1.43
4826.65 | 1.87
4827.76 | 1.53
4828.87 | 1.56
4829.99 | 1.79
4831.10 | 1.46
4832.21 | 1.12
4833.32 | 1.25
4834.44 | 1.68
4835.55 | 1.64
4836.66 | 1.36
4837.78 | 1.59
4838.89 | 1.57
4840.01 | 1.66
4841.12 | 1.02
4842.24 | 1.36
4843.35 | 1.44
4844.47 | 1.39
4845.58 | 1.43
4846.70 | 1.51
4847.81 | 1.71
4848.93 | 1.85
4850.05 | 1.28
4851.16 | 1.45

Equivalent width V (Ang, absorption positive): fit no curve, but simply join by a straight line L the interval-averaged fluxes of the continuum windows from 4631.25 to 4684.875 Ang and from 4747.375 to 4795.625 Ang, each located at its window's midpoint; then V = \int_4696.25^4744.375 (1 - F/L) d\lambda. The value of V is 1.7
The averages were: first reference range 1.65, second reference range 1.65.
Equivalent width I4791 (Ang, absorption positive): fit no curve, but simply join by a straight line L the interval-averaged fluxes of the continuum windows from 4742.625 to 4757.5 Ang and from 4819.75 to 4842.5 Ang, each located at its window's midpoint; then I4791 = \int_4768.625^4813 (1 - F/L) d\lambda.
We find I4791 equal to -2.7 Ang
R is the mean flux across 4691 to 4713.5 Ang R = 1.51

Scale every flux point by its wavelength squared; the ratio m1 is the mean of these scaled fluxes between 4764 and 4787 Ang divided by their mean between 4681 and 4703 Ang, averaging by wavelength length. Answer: 1.11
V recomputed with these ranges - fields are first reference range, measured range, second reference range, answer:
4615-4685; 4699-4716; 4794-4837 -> 1.37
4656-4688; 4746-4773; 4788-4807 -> 0.67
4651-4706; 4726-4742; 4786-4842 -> -0.33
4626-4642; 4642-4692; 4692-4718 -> -1.42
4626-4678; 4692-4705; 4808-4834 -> 1.75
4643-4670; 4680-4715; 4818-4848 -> 0.78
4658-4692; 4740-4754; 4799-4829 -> 0.85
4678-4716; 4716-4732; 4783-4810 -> -0.04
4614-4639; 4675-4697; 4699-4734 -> -0.29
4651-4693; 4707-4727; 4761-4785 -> 1.30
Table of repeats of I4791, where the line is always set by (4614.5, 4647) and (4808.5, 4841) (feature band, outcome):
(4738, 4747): 0.3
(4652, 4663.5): -0.5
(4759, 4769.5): 0.2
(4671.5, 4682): -0.2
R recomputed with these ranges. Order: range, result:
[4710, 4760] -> 1.61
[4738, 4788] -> 1.64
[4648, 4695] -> 1.66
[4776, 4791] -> 1.62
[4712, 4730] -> 1.59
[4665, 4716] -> 1.59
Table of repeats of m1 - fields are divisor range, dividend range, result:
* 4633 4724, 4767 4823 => 1.11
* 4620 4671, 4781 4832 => 1.09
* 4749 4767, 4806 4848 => 1.03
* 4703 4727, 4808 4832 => 1.15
